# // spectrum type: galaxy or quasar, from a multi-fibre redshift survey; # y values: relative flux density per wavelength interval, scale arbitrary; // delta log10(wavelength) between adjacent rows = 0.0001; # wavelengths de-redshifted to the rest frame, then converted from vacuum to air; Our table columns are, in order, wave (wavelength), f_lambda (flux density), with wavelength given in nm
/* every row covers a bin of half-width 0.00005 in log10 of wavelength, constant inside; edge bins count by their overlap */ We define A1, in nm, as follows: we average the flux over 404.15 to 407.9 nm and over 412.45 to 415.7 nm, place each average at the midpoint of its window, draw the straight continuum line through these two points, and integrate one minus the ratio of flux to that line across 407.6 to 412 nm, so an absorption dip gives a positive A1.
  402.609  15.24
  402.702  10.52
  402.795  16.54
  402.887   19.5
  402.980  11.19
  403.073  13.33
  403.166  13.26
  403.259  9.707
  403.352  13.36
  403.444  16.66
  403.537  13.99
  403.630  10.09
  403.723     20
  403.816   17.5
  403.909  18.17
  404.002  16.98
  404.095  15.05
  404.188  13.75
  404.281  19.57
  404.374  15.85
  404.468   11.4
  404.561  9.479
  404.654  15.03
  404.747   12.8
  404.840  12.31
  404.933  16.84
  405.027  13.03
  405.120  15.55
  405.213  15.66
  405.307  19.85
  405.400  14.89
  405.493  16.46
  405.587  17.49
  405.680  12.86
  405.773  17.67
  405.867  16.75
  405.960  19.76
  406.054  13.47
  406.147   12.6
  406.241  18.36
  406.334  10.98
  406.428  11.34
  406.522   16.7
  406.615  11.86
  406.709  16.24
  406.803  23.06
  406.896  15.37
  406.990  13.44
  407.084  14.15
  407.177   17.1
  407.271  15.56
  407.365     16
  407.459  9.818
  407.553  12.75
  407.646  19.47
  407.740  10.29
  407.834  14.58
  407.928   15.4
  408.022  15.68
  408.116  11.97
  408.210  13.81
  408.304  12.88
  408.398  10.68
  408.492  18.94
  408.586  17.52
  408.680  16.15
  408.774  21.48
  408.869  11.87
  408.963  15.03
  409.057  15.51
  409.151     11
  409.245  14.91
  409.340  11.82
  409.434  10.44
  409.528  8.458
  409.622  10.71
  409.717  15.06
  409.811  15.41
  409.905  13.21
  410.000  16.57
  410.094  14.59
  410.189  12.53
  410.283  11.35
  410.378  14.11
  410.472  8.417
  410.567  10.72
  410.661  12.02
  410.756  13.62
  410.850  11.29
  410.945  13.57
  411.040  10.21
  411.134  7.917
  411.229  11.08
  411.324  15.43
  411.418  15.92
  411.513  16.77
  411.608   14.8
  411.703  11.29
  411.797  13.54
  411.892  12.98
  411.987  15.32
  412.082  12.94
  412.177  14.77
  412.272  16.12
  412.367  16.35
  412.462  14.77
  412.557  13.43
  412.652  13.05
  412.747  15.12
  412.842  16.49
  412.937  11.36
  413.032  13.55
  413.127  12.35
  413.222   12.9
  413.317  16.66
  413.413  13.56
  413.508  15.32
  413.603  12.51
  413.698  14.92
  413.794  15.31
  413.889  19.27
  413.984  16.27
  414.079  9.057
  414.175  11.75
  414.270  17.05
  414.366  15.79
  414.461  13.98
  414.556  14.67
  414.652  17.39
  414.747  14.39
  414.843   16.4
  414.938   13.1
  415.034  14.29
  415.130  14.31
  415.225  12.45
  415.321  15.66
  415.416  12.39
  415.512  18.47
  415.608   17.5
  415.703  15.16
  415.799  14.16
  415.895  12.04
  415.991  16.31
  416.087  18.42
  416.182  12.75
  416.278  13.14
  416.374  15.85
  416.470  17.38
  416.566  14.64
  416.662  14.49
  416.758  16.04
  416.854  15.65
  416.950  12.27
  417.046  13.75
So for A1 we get 0.38 nm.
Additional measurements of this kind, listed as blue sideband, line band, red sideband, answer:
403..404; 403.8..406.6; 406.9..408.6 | -0.13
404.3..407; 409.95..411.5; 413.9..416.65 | 0.25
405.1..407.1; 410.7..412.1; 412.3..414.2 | 0.14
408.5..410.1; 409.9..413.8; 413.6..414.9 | 0.29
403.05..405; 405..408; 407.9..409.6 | -0.21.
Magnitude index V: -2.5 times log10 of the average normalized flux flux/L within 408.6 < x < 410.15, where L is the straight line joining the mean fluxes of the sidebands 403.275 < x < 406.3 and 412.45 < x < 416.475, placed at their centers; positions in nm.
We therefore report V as 0.079 mag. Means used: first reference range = 15.3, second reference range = 14.6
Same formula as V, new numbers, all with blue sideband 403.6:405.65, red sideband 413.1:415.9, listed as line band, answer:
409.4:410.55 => 0.19 mag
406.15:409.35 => 0.03 mag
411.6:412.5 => 0.04 mag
